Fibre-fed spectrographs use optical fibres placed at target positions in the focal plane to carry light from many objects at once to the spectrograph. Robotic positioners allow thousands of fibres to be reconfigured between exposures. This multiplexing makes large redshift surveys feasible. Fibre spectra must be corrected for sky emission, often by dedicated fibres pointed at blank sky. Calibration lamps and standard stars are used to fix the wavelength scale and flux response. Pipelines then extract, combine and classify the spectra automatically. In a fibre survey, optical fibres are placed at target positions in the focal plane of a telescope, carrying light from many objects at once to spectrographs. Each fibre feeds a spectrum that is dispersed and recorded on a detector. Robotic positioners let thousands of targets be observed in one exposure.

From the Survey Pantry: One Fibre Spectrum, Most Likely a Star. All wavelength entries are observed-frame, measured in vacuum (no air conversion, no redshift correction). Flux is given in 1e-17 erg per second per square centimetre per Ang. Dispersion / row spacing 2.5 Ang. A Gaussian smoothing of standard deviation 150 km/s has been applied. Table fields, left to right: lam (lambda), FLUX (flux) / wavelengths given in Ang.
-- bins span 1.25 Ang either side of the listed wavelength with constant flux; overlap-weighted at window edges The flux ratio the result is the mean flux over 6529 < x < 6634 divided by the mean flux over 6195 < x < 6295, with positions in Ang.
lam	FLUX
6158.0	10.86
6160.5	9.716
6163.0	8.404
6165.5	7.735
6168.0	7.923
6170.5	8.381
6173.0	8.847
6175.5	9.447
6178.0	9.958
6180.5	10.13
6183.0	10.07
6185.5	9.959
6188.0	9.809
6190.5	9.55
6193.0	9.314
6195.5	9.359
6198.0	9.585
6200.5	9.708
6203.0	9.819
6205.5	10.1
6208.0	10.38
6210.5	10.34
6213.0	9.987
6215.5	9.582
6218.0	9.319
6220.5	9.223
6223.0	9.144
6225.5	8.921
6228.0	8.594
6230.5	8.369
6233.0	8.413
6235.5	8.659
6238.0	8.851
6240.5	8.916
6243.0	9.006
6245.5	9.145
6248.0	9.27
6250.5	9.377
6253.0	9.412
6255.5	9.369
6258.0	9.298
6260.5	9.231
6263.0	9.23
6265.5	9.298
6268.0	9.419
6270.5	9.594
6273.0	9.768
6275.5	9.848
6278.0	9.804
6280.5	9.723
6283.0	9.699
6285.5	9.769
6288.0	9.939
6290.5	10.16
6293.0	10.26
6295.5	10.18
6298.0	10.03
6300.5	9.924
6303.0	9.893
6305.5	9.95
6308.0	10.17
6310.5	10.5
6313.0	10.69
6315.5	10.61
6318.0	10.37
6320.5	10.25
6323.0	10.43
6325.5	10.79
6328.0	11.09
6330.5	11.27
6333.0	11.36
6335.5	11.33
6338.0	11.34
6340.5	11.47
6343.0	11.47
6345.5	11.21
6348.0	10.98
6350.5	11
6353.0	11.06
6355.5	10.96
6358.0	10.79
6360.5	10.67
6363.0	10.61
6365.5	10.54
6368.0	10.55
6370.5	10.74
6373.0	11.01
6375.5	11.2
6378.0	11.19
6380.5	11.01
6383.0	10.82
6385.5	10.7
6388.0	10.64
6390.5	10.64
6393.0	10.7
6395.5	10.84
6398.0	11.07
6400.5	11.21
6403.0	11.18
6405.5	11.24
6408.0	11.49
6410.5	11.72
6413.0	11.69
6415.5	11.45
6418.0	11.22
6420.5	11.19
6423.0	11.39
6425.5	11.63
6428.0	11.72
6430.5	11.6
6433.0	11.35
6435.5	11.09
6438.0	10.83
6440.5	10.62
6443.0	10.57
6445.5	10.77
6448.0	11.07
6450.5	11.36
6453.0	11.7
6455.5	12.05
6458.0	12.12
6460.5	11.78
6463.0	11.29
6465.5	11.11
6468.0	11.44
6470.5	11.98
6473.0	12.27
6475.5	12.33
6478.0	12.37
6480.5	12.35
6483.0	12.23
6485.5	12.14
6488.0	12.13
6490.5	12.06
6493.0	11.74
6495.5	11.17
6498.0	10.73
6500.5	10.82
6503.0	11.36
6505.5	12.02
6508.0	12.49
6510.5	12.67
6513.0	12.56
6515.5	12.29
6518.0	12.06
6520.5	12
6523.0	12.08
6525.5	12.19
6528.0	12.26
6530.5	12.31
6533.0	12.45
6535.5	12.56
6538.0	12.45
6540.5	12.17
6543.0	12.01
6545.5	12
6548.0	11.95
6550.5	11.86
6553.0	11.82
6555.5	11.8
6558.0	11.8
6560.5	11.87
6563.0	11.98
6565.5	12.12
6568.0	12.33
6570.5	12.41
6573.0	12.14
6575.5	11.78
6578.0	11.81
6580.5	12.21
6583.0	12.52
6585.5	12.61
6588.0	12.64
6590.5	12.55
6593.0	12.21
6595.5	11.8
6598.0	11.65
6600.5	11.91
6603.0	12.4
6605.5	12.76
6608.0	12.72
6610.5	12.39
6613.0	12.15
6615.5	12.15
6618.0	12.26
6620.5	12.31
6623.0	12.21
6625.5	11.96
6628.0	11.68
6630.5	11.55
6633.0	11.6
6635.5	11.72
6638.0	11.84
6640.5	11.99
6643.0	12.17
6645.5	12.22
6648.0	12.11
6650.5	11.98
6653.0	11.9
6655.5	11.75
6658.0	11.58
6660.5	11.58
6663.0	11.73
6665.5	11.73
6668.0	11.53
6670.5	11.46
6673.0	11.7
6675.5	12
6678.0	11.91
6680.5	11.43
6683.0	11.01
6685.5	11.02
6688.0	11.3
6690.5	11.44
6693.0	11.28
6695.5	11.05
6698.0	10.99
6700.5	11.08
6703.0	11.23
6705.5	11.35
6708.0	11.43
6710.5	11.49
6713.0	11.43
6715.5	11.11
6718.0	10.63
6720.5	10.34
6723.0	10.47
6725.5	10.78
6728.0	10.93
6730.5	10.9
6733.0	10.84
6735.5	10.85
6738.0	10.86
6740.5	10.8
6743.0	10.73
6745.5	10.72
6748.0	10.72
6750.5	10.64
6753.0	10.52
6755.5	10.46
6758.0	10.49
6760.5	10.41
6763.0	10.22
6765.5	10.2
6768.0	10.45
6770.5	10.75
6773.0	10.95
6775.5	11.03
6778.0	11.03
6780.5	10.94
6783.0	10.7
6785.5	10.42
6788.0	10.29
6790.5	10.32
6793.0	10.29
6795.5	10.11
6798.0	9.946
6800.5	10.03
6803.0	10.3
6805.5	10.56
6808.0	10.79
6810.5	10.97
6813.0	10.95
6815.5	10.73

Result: 1.3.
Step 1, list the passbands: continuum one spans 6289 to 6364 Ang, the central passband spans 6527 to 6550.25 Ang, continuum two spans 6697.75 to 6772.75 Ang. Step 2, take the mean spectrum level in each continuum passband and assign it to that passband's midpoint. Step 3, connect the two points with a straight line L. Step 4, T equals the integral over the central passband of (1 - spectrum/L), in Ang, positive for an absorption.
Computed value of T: -3.2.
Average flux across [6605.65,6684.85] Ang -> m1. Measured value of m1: 11.9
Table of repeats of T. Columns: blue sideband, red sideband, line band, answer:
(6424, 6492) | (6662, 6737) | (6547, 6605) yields -3.45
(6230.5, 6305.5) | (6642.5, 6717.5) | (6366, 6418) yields -4.90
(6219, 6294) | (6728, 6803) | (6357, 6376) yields -2.29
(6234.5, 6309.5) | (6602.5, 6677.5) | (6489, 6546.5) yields -4.35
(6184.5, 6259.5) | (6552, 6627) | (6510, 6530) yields -1.05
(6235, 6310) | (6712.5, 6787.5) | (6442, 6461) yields -2.69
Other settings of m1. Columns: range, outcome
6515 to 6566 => 12.1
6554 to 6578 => 12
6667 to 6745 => 11.1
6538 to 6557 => 12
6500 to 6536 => 12.2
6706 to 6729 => 11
